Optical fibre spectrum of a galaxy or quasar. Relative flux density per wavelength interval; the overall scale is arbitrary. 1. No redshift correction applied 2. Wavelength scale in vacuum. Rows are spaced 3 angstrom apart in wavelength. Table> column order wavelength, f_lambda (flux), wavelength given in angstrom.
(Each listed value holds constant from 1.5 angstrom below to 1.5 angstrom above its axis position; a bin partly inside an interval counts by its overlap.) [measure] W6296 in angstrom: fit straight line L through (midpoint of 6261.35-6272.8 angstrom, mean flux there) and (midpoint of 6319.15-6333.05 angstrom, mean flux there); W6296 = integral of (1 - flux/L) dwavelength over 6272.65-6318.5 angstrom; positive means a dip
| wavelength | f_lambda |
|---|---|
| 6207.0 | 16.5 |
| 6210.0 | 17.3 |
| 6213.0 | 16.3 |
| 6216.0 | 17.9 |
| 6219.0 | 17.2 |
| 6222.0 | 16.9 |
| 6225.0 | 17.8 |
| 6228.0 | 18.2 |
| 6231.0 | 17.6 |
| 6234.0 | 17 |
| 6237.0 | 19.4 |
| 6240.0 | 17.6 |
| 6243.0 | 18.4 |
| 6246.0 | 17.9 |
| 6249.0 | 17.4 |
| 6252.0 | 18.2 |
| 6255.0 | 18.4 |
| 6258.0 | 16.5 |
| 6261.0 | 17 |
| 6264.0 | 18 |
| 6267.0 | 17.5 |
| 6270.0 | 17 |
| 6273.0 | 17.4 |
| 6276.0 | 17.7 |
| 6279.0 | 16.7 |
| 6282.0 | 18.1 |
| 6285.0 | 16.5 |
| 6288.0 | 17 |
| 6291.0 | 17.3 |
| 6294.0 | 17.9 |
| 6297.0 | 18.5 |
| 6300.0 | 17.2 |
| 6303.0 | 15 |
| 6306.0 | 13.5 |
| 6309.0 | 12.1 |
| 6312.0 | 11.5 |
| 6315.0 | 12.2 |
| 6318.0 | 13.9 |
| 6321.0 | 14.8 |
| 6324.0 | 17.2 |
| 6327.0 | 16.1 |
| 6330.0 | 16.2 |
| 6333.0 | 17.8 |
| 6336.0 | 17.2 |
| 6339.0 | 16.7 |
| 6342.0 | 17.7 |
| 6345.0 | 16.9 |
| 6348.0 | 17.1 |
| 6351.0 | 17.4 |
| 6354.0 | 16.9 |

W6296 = 3.0 angstrom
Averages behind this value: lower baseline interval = 17.4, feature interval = 15.8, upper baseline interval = 16.2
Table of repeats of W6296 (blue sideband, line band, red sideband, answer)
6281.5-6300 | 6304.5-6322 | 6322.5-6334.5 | 4.2 angstrom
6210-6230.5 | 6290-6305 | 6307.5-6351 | -0.9 angstrom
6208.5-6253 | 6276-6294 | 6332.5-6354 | 0.2 angstrom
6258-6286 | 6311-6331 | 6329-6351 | 3.0 angstrom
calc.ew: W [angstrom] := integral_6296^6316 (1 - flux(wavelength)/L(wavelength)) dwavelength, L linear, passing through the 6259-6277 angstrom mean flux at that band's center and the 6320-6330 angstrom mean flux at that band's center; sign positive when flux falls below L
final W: 2.8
